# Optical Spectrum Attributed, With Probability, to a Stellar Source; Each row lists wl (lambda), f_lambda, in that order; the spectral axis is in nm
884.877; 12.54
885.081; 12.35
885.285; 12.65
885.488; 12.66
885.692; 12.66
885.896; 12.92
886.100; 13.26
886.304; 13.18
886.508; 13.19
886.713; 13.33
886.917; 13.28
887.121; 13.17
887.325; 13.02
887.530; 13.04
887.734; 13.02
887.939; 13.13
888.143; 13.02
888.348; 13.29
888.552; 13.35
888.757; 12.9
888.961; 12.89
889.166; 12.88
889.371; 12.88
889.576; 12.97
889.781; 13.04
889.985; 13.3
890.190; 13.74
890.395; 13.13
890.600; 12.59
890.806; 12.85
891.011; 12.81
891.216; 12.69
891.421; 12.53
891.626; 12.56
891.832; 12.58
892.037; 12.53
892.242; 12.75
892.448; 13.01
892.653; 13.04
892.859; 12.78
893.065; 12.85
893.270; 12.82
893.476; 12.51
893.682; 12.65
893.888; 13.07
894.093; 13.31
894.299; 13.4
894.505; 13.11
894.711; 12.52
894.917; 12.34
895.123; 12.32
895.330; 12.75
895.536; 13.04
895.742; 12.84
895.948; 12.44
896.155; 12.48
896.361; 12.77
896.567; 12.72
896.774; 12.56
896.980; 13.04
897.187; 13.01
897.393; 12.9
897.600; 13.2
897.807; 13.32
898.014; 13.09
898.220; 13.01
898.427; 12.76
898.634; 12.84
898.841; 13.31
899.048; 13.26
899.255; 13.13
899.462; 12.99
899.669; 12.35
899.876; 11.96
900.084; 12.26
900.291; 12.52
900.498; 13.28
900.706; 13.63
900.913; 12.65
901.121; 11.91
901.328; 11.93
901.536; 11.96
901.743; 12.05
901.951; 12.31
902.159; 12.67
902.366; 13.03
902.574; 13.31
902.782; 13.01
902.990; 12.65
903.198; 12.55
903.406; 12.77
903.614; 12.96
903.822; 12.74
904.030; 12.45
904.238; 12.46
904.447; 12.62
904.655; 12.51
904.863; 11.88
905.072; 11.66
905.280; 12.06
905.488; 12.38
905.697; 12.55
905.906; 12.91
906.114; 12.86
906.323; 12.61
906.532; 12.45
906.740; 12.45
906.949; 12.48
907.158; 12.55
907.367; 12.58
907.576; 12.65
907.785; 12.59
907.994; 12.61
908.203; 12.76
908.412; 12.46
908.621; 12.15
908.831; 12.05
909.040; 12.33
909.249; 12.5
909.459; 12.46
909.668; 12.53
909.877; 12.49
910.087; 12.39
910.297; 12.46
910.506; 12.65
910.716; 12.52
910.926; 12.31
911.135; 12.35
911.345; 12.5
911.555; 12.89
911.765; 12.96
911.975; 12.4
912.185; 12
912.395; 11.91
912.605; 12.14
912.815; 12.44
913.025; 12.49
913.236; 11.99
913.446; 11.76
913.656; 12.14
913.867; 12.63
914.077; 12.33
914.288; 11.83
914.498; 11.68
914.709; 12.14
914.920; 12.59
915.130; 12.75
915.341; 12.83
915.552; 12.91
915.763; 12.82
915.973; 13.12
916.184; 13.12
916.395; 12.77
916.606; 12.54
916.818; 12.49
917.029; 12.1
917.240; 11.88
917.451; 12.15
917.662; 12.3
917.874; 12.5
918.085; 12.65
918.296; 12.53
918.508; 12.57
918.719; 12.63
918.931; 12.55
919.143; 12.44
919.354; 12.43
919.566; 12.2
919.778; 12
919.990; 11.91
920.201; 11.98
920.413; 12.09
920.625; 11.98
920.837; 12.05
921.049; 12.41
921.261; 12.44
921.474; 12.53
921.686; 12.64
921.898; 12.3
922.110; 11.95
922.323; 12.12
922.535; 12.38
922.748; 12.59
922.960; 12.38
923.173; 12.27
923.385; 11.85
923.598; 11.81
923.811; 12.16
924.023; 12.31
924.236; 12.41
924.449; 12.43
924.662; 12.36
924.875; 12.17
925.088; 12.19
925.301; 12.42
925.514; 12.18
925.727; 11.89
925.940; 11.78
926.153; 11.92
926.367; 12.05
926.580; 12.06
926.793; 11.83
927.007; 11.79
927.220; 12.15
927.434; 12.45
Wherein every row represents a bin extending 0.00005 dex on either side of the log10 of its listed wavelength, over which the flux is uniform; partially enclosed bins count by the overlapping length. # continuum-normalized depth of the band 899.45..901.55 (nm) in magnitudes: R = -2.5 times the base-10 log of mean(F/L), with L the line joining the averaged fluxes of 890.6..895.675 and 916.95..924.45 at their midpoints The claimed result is 0.01 mag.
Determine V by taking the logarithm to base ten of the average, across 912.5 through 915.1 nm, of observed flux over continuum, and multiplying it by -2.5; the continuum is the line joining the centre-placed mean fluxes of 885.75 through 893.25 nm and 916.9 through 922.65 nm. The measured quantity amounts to 0.02 mag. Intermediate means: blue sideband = 13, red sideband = 12.3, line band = 12.2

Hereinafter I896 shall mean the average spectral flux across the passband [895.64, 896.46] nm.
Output 12.6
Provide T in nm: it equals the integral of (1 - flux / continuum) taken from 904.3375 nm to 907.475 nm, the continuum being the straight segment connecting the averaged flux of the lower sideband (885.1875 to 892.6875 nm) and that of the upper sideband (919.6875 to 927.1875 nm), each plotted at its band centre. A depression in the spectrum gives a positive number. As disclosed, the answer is 0.03 nm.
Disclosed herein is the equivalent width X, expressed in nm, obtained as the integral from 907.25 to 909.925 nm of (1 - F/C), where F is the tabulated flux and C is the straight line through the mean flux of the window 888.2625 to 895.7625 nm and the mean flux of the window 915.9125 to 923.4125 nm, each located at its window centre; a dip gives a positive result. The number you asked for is 0.02 nm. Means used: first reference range 12.9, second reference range 12.4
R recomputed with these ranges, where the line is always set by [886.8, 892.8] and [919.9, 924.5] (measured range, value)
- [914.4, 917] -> -0.02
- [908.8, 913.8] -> 0.01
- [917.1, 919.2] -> -0.01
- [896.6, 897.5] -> -0.01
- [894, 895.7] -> 0.00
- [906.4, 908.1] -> 0.00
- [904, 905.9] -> 0.03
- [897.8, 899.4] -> -0.03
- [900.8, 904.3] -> 0.01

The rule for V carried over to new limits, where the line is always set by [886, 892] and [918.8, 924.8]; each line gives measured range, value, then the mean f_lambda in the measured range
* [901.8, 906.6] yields 0.01 mag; 12.6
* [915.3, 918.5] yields -0.02 mag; 12.6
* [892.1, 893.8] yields 0.01 mag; 12.8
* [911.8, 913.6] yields 0.03 mag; 12.2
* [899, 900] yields 0.01 mag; 12.7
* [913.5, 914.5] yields 0.02 mag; 12.2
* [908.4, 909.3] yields 0.02 mag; 12.3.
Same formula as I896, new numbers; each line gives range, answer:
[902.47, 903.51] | 12.9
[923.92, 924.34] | 12.4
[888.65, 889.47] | 12.9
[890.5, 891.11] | 12.7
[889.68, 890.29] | 13.4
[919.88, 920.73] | 12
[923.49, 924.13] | 12.1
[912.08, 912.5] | 12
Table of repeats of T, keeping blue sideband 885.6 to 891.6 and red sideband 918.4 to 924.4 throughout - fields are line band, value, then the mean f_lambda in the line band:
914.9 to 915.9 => -0.03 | 12.8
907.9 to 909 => 0.01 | 12.4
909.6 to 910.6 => 0.00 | 12.5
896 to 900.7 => -0.02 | 12.9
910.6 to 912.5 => 0.01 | 12.4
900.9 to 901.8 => 0.05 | 12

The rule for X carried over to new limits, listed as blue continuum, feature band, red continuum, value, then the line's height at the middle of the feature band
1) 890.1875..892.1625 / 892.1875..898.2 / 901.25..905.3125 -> -0.09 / 12.7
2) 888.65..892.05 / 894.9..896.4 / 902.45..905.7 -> 0.01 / 12.7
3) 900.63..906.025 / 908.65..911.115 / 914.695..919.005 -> 0.03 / 12.5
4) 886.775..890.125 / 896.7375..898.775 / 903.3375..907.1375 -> -0.04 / 12.8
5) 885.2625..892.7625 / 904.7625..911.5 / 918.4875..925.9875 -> 0.06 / 12.6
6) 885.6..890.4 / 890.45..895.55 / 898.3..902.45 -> 0.06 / 12.9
